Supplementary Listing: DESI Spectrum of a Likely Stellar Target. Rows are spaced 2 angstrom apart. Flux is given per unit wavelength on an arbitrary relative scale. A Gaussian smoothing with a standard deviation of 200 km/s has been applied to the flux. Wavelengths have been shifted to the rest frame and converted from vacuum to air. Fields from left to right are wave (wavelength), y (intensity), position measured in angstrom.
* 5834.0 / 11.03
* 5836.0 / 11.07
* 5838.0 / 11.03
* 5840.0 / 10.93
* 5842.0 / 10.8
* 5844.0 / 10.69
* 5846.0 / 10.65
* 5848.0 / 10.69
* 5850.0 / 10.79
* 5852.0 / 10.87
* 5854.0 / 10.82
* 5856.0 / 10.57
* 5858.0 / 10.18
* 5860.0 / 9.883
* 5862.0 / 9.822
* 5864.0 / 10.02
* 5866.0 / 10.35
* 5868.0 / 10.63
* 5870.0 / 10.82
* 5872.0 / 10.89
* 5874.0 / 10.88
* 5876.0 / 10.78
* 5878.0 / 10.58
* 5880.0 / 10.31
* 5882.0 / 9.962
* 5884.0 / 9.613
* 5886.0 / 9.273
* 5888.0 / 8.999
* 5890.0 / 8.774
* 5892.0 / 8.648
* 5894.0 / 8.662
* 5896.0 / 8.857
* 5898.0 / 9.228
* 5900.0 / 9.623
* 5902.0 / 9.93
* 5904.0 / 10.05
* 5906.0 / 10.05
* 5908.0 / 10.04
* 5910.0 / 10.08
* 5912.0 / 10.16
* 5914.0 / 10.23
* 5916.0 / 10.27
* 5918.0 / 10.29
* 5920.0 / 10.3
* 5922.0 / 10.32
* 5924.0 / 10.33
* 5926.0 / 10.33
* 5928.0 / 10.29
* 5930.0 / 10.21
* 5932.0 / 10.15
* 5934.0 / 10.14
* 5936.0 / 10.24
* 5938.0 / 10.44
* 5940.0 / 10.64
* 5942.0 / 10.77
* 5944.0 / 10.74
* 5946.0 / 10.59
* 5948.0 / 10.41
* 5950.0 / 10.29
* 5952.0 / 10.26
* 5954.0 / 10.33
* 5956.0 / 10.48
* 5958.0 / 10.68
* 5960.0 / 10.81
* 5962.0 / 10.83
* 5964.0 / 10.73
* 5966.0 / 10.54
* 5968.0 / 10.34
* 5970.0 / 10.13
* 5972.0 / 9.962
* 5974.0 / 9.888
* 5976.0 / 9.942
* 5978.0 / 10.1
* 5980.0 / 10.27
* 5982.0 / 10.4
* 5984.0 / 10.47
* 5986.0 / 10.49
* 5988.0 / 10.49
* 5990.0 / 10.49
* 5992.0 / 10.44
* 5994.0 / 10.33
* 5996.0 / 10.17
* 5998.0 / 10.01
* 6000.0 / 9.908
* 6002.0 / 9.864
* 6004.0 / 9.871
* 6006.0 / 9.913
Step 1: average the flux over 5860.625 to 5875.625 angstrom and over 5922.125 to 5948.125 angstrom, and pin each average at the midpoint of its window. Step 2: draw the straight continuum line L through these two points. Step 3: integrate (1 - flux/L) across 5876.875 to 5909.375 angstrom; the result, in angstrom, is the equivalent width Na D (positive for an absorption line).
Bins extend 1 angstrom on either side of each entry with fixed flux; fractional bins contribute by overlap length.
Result 2.8 angstrom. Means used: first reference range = 10.5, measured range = 9.55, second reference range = 10.4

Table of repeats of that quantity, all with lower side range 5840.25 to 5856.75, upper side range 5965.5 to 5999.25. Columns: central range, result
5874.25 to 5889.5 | 1.0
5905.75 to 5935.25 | 0.7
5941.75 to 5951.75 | -0.1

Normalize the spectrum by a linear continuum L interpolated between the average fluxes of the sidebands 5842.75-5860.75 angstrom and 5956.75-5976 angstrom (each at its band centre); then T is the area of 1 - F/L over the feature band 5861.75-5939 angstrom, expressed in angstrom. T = 3.6 angstrom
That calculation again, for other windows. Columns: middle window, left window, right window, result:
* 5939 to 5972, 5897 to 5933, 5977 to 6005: -1.1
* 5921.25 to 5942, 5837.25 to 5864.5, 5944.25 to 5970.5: 0.4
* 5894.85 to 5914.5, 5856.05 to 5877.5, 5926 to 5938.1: 1.0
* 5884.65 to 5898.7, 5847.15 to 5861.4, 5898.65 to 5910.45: 1.6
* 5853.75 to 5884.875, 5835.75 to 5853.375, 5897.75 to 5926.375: 0.5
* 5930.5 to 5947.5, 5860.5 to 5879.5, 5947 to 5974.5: 0.0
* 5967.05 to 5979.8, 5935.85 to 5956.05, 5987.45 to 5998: 0.4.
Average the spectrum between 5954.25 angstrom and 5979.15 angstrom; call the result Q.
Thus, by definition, 10.4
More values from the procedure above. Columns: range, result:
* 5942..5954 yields 10.5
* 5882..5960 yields 10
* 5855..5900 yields 9.89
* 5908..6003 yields 10.3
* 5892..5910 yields 9.53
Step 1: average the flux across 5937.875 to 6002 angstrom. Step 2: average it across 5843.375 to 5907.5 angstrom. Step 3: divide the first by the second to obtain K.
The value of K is 1.0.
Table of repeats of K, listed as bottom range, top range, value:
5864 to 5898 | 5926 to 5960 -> 1.06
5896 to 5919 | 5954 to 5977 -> 1.04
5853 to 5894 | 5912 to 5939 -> 1.02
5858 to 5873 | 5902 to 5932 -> 0.99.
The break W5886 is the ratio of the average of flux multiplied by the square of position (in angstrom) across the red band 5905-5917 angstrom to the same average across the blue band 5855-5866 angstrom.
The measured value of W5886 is 1.02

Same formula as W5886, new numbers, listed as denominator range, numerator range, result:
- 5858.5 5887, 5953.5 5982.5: 1.04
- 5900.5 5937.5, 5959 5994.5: 1.04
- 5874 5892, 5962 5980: 1.08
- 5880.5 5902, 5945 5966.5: 1.17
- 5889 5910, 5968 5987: 1.11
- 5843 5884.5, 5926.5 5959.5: 1.02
